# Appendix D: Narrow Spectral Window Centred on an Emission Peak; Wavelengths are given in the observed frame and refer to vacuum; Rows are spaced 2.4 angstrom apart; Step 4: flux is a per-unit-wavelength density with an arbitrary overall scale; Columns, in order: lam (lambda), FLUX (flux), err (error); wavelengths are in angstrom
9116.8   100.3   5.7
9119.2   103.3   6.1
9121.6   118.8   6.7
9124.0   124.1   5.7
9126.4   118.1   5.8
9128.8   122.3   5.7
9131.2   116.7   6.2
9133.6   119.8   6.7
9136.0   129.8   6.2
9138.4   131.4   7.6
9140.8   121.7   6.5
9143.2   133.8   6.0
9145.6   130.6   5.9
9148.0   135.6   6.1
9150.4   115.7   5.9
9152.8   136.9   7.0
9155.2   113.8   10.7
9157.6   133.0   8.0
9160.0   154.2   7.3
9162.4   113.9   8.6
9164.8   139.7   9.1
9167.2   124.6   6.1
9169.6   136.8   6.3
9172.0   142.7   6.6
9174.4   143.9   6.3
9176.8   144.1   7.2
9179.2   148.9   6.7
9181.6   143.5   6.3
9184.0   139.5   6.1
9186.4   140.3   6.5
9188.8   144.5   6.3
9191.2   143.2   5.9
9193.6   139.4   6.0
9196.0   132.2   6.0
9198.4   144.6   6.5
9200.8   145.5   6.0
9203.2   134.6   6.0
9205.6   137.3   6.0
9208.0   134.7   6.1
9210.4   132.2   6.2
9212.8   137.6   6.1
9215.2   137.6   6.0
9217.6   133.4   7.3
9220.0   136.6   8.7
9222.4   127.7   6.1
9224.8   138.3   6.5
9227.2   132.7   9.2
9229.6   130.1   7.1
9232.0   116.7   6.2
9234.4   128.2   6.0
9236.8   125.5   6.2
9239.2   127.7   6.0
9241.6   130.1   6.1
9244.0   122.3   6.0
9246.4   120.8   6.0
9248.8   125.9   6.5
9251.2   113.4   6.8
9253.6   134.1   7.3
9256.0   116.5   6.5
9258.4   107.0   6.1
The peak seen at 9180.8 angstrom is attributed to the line Mg II 2798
